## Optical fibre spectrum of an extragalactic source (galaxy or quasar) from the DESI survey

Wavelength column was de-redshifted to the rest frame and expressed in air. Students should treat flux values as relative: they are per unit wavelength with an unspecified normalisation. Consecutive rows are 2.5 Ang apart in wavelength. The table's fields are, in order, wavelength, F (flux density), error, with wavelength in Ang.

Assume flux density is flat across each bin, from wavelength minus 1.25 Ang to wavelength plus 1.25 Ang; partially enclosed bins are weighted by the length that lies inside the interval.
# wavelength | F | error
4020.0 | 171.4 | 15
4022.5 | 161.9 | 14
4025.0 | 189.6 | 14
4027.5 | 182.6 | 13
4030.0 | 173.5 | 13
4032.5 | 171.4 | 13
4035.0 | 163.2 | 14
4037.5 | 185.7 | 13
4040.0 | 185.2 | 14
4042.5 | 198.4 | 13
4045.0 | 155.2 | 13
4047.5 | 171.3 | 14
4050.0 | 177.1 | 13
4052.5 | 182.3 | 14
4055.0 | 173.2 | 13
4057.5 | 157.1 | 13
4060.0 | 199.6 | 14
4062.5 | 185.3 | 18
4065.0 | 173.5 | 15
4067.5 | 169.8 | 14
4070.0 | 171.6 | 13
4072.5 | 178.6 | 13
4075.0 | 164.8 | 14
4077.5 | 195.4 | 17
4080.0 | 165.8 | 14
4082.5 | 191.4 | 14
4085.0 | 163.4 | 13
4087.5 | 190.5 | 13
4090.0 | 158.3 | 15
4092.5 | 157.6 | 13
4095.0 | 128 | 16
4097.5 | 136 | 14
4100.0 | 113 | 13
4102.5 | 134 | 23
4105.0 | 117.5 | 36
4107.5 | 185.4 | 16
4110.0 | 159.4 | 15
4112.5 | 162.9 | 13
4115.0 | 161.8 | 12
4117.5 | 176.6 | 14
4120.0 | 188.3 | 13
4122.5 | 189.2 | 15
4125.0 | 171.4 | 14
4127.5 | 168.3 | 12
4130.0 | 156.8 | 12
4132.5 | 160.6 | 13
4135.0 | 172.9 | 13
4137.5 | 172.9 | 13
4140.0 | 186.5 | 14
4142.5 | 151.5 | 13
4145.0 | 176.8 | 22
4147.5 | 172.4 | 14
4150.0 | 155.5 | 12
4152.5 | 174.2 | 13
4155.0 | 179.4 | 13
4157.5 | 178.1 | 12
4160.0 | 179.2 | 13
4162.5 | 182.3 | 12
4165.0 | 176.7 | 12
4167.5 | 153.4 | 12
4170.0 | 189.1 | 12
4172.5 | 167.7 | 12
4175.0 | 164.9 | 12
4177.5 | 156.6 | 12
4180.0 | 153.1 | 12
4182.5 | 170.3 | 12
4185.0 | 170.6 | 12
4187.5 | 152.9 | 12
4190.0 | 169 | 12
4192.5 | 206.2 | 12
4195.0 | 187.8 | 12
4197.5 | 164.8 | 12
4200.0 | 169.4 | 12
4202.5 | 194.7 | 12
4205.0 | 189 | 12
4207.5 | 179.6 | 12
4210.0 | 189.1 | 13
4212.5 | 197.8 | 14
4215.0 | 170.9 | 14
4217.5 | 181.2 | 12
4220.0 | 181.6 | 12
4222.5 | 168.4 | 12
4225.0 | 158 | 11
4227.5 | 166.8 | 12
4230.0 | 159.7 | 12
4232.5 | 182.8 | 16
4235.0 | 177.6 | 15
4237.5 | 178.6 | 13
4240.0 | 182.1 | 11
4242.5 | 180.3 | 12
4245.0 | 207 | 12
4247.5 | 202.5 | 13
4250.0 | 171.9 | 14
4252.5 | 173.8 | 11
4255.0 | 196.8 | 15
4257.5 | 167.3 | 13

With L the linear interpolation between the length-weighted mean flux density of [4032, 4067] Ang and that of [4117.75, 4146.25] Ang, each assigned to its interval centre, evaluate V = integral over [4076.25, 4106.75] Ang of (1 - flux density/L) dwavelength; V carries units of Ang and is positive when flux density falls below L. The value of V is 3.5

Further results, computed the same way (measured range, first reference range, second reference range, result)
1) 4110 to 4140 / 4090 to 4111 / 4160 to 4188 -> -4.08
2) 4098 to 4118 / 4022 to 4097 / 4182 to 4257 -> 2.93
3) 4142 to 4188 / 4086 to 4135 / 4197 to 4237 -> -0.24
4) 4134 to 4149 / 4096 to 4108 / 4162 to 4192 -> -1.99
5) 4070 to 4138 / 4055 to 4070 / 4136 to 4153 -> 3.63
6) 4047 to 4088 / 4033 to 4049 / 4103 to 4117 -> -1.97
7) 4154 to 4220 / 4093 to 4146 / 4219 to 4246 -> -2.37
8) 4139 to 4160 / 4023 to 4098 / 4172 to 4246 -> 0.34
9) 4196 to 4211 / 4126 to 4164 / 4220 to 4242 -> -0.78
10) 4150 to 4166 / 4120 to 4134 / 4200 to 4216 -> 0.01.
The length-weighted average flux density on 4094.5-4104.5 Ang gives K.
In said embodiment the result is 127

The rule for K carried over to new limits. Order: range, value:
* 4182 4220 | 180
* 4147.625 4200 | 172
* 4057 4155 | 167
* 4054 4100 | 168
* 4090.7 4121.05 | 152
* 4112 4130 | 173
